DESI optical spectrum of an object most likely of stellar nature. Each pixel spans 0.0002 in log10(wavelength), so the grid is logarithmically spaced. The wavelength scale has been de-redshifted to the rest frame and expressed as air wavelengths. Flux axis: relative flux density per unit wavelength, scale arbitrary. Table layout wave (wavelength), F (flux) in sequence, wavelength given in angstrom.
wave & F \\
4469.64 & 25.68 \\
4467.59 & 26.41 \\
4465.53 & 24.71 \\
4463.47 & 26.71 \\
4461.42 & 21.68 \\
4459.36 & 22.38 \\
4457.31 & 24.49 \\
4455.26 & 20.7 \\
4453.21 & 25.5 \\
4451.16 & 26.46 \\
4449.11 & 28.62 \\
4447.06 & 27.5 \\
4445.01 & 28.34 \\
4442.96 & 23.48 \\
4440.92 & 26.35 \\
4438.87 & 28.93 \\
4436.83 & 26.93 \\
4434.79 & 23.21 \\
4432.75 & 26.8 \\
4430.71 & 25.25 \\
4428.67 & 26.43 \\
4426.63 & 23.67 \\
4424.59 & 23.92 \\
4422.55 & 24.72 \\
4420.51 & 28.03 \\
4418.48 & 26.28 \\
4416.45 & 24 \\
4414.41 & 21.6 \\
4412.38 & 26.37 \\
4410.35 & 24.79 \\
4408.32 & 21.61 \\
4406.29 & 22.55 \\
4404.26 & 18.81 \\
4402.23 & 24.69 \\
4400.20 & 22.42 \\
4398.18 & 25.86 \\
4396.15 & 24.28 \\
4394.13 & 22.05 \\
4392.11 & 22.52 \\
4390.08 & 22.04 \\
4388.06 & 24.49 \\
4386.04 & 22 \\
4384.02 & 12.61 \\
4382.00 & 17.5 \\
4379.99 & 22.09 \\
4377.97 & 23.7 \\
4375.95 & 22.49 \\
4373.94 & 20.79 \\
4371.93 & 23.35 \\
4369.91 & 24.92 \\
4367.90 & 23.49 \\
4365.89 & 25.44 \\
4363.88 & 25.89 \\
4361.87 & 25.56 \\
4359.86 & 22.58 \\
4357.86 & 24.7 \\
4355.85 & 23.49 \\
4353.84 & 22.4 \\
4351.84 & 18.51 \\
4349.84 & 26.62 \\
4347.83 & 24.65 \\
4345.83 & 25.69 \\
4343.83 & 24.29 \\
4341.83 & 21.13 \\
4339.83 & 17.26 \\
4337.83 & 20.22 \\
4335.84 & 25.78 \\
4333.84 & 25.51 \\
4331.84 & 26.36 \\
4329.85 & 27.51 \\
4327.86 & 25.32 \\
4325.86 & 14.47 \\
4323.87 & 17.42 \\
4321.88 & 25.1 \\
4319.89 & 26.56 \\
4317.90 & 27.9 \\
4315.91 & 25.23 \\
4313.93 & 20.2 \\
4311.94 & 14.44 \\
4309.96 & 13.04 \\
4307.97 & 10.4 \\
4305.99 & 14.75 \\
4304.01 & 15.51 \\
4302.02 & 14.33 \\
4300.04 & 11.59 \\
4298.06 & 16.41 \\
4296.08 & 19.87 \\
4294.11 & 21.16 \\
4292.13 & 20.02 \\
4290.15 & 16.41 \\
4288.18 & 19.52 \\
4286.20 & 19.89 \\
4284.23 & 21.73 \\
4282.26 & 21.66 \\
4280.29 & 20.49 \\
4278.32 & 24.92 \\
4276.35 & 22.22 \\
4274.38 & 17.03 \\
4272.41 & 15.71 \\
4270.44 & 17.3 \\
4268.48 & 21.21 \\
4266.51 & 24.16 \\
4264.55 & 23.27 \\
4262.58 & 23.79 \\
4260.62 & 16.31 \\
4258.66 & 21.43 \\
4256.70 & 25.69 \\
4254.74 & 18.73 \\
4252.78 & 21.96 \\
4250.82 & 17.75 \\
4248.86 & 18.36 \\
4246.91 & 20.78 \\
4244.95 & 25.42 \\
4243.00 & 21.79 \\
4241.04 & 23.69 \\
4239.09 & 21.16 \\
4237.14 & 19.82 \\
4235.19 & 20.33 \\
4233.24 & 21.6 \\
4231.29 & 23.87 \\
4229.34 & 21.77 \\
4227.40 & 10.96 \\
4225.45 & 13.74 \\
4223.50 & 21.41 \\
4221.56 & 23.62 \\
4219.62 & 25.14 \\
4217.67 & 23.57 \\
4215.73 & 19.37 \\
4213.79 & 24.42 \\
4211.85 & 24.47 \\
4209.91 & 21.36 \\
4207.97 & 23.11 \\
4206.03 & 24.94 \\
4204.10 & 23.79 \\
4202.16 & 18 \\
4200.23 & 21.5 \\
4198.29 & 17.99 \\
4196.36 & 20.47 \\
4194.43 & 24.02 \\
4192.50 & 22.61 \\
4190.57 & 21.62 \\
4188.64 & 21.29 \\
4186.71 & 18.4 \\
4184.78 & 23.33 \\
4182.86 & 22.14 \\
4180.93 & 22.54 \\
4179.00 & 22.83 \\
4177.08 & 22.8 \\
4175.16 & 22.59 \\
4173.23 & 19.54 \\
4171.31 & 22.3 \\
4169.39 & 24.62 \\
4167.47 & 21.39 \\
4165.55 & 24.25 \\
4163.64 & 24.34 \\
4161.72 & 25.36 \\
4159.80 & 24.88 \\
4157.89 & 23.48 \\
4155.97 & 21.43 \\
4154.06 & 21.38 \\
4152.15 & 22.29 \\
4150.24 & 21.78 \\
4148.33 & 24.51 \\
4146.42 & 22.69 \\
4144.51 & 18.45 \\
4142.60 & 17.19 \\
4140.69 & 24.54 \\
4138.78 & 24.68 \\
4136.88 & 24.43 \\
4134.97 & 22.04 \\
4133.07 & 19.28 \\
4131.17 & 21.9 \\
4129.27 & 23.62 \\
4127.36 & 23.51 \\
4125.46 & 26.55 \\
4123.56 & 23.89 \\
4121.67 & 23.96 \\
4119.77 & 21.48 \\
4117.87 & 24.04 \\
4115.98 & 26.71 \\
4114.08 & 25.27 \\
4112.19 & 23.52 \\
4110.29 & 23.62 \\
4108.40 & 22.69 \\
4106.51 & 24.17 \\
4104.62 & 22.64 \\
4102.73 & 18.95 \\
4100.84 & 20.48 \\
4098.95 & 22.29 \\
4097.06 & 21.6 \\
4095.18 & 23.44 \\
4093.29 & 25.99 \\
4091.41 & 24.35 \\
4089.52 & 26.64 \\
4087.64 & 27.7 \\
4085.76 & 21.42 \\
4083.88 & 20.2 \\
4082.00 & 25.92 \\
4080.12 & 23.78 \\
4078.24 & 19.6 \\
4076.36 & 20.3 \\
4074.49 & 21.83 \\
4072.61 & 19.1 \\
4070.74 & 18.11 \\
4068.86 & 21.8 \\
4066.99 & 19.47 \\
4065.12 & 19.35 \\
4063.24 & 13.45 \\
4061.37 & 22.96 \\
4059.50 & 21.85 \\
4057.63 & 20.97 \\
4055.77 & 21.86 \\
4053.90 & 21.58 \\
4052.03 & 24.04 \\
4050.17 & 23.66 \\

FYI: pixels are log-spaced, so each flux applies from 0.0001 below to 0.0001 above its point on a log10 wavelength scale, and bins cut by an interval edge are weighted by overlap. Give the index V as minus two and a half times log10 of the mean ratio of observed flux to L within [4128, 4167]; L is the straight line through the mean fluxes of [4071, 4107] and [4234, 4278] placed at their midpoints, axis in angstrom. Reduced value -0.03 mag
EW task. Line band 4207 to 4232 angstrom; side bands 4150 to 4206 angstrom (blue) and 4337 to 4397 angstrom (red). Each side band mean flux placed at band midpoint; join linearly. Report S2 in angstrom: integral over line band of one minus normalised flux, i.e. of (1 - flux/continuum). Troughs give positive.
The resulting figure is 1.2 angstrom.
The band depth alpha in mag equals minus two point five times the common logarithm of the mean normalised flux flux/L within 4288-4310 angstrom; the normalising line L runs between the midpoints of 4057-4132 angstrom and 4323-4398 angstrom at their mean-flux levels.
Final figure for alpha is 0.372 mag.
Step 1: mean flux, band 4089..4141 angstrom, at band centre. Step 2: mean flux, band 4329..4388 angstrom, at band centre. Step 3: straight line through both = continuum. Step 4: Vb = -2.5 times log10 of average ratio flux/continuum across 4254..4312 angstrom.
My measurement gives 0.223 mag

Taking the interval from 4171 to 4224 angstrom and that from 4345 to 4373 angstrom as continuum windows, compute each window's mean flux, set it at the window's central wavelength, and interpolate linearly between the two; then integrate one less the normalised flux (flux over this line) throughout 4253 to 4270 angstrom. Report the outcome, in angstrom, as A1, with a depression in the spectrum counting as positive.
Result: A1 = 0.90 angstrom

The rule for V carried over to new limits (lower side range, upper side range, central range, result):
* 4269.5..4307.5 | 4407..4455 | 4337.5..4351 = -0.09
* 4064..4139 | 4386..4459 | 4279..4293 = 0.19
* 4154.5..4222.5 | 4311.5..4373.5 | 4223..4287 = 0.11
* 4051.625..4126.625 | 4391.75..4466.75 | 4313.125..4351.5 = 0.03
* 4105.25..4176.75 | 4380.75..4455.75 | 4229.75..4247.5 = 0.06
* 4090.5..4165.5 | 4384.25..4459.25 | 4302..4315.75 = 0.48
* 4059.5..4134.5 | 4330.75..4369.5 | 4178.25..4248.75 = 0.07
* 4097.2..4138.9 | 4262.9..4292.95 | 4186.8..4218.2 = -0.01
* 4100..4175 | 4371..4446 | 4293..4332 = 0.21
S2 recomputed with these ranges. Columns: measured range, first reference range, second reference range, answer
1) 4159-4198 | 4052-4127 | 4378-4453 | 0.7 angstrom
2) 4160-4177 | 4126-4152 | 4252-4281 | -0.9 angstrom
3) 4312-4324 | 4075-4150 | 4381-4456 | 0.1 angstrom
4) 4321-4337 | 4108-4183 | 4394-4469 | 0.5 angstrom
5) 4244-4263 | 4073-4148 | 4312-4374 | 1.9 angstrom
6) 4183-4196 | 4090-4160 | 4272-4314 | -0.6 angstrom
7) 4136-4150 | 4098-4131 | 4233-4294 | 0.3 angstrom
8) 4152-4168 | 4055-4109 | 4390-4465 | -0.6 angstrom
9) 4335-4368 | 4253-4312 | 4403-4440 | -2.5 angstrom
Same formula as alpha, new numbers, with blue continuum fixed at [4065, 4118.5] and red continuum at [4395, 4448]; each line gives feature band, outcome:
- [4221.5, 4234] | 0.220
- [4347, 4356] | 0.061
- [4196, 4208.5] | 0.097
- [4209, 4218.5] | 0.039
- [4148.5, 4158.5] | 0.040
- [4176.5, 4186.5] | 0.040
